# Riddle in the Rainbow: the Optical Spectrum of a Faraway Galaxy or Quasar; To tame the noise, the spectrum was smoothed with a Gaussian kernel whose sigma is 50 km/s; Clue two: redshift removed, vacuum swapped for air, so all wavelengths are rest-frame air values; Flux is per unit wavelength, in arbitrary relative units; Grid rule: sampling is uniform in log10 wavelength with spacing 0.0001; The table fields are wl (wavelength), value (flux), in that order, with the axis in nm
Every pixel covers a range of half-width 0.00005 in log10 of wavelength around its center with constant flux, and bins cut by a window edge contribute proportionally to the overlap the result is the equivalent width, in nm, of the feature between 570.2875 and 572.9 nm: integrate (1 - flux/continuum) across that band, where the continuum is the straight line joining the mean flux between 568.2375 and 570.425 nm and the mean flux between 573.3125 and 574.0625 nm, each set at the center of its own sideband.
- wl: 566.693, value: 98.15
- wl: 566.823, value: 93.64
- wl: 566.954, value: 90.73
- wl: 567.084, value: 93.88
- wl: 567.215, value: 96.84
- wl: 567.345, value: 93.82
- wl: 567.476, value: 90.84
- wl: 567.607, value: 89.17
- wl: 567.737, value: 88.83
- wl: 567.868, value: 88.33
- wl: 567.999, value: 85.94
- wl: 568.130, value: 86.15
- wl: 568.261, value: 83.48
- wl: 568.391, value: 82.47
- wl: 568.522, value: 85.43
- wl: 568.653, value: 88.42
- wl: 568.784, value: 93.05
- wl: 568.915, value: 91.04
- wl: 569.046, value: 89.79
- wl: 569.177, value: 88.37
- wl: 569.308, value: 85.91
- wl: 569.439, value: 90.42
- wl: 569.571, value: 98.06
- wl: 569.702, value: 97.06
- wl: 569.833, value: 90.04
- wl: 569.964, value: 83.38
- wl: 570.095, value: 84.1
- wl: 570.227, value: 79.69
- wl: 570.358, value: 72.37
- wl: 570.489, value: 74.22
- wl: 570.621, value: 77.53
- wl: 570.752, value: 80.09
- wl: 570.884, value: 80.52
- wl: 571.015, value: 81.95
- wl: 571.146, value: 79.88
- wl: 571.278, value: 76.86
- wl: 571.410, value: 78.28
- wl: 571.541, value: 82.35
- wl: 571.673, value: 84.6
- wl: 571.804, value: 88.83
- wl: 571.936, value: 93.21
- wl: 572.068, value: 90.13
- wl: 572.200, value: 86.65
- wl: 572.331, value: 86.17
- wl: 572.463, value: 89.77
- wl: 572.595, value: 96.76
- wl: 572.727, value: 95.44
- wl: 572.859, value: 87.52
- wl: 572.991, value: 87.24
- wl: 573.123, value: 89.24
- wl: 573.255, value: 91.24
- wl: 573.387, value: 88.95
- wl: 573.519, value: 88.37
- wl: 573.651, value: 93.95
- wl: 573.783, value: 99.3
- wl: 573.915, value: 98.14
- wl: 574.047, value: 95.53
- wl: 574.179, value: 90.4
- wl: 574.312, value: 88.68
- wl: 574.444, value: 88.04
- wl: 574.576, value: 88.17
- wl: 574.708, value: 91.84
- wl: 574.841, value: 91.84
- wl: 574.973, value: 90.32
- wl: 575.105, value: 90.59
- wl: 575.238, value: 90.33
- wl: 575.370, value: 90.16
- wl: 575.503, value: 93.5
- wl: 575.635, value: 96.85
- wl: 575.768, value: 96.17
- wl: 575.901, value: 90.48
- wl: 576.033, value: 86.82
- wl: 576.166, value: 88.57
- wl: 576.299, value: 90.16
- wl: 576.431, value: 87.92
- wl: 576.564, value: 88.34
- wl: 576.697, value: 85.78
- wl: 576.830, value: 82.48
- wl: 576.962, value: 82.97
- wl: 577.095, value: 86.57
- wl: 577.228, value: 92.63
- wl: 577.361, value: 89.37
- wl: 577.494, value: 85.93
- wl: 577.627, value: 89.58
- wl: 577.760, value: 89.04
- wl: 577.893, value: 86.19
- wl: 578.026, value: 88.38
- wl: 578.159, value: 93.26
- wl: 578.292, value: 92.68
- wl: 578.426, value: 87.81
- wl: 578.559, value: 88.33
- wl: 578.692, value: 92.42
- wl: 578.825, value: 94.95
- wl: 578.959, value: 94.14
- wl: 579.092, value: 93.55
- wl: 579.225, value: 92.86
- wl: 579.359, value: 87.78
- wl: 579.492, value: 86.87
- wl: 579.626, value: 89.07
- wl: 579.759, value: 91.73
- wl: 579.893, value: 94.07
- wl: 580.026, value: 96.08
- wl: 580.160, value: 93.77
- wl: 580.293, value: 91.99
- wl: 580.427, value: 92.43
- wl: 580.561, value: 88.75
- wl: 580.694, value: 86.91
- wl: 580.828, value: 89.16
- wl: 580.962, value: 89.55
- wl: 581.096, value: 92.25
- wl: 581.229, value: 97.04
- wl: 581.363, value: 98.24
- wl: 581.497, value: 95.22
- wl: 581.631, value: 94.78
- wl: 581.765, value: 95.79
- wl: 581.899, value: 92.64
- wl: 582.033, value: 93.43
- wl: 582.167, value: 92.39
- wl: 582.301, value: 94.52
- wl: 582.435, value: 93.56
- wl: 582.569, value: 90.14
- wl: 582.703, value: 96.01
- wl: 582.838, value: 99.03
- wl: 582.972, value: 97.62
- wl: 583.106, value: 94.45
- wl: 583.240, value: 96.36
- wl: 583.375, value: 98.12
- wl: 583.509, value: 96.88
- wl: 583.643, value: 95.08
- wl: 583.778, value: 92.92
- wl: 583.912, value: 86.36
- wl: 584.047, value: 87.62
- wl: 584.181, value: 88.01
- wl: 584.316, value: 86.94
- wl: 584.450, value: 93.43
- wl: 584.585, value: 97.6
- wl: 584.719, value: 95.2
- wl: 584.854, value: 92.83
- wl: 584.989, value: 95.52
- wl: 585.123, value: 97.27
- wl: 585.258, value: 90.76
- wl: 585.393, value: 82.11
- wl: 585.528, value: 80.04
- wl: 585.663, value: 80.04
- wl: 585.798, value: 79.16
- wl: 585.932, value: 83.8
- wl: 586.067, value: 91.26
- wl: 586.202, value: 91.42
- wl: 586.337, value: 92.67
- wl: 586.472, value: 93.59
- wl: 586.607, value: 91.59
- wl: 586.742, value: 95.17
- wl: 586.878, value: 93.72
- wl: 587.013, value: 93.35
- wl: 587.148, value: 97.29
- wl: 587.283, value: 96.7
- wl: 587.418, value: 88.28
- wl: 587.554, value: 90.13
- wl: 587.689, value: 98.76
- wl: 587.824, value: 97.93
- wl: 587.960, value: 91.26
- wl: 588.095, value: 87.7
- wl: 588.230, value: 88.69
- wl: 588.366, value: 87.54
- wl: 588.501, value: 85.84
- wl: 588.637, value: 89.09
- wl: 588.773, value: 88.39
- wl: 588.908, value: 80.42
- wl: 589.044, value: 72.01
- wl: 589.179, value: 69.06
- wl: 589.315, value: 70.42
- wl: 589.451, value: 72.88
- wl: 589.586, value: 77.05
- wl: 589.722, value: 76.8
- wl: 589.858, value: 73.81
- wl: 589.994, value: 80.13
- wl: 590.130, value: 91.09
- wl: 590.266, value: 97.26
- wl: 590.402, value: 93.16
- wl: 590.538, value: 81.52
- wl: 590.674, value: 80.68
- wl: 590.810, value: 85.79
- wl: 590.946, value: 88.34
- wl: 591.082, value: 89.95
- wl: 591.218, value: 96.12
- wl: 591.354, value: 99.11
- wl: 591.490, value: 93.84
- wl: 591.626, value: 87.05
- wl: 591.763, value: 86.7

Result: 0.19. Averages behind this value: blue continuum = 87.3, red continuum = 94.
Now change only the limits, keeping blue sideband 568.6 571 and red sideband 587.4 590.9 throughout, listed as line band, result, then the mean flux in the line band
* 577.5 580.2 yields -0.19 nm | 91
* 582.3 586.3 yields -0.32 nm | 91.4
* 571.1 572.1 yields 0.02 nm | 84.1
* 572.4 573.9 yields -0.11 nm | 91.8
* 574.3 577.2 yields -0.14 nm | 89.5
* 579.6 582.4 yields -0.26 nm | 92.9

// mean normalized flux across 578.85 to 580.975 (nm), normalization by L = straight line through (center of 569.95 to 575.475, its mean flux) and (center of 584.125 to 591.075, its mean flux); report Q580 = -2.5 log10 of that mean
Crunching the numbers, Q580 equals -0.047 mag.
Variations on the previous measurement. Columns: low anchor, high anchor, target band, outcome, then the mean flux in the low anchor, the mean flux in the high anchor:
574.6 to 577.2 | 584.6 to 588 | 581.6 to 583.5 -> -0.05 mag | 89.6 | 91.3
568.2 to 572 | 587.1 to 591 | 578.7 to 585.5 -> -0.09 mag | 84.9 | 85.4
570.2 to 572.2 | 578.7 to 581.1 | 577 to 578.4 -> 0.00 mag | 81.6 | 91.4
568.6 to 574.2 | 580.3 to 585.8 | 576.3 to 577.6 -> 0.03 mag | 87.5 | 92.2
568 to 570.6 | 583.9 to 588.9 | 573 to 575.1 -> -0.05 mag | 86.3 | 90.4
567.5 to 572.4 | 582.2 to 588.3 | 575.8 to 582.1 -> -0.02 mag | 85.5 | 92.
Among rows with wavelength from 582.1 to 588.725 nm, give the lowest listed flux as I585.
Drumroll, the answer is 79.16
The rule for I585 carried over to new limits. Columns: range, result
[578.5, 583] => 86.87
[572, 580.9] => 82.48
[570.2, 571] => 72.37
